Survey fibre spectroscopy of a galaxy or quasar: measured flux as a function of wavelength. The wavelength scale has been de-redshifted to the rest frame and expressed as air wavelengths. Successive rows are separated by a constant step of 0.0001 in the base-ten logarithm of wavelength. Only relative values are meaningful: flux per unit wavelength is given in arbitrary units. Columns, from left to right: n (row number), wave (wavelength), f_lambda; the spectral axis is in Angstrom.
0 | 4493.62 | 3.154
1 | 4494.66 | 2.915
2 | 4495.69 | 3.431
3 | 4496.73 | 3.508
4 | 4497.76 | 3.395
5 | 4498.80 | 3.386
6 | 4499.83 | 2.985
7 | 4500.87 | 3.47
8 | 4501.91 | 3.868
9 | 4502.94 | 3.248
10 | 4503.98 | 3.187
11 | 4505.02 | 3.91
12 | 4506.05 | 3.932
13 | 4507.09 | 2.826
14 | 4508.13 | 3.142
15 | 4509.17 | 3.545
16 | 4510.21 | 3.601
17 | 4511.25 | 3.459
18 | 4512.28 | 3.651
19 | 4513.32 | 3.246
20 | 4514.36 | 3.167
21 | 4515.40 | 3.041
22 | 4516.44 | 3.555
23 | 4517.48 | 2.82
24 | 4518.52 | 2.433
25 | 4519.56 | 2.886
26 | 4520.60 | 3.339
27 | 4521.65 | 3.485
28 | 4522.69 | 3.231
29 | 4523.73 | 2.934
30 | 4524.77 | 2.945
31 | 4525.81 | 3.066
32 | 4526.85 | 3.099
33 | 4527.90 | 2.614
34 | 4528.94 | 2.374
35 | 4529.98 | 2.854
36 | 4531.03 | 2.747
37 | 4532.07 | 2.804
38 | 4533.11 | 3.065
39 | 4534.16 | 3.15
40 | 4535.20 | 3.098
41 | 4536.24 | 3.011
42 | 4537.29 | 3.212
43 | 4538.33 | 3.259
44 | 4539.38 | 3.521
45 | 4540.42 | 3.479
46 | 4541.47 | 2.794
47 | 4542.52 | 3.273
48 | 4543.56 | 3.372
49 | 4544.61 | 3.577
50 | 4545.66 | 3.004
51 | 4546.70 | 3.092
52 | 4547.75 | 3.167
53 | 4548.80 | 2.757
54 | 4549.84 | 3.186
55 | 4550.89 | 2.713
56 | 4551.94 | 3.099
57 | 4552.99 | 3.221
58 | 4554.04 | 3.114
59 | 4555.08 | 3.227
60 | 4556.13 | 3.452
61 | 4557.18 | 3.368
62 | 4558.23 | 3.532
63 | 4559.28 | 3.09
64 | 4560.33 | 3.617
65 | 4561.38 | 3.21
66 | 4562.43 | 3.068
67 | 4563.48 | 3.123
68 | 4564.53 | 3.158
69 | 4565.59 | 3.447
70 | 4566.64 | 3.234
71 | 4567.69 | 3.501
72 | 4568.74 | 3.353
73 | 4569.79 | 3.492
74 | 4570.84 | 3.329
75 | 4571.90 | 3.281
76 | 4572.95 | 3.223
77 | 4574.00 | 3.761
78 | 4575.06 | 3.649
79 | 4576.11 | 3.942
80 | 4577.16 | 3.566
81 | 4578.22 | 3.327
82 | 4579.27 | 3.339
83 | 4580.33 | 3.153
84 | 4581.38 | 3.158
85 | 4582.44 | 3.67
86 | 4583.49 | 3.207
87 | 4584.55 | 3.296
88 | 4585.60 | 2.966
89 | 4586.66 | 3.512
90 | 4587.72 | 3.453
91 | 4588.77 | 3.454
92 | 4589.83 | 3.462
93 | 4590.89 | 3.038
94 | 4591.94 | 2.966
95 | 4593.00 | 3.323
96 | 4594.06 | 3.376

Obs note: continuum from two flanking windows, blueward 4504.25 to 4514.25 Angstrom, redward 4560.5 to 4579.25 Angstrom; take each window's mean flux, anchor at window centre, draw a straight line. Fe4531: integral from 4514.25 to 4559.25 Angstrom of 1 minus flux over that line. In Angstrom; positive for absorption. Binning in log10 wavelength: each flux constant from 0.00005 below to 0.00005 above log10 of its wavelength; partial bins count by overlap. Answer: 4.4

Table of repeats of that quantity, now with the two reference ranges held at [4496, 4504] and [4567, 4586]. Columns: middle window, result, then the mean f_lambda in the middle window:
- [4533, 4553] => 1.45 Angstrom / 3.15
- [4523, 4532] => 1.48 Angstrom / 2.84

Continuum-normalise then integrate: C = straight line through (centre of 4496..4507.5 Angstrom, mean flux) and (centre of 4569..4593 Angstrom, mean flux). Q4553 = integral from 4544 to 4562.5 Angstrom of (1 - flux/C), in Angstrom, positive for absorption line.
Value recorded 1.1 Angstrom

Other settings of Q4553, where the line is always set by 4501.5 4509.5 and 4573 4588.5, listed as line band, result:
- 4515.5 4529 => 1.72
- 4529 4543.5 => 1.50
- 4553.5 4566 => 0.54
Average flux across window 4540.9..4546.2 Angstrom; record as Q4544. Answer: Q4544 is 3.2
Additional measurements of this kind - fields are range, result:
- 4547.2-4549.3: 2.96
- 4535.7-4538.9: 3.16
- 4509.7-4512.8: 3.58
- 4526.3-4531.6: 2.74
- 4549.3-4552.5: 3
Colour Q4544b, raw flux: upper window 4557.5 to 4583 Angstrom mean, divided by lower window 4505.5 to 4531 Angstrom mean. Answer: 1.1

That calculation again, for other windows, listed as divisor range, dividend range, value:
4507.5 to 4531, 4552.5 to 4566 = 1.06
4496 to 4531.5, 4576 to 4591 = 1.05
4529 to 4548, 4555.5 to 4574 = 1.07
